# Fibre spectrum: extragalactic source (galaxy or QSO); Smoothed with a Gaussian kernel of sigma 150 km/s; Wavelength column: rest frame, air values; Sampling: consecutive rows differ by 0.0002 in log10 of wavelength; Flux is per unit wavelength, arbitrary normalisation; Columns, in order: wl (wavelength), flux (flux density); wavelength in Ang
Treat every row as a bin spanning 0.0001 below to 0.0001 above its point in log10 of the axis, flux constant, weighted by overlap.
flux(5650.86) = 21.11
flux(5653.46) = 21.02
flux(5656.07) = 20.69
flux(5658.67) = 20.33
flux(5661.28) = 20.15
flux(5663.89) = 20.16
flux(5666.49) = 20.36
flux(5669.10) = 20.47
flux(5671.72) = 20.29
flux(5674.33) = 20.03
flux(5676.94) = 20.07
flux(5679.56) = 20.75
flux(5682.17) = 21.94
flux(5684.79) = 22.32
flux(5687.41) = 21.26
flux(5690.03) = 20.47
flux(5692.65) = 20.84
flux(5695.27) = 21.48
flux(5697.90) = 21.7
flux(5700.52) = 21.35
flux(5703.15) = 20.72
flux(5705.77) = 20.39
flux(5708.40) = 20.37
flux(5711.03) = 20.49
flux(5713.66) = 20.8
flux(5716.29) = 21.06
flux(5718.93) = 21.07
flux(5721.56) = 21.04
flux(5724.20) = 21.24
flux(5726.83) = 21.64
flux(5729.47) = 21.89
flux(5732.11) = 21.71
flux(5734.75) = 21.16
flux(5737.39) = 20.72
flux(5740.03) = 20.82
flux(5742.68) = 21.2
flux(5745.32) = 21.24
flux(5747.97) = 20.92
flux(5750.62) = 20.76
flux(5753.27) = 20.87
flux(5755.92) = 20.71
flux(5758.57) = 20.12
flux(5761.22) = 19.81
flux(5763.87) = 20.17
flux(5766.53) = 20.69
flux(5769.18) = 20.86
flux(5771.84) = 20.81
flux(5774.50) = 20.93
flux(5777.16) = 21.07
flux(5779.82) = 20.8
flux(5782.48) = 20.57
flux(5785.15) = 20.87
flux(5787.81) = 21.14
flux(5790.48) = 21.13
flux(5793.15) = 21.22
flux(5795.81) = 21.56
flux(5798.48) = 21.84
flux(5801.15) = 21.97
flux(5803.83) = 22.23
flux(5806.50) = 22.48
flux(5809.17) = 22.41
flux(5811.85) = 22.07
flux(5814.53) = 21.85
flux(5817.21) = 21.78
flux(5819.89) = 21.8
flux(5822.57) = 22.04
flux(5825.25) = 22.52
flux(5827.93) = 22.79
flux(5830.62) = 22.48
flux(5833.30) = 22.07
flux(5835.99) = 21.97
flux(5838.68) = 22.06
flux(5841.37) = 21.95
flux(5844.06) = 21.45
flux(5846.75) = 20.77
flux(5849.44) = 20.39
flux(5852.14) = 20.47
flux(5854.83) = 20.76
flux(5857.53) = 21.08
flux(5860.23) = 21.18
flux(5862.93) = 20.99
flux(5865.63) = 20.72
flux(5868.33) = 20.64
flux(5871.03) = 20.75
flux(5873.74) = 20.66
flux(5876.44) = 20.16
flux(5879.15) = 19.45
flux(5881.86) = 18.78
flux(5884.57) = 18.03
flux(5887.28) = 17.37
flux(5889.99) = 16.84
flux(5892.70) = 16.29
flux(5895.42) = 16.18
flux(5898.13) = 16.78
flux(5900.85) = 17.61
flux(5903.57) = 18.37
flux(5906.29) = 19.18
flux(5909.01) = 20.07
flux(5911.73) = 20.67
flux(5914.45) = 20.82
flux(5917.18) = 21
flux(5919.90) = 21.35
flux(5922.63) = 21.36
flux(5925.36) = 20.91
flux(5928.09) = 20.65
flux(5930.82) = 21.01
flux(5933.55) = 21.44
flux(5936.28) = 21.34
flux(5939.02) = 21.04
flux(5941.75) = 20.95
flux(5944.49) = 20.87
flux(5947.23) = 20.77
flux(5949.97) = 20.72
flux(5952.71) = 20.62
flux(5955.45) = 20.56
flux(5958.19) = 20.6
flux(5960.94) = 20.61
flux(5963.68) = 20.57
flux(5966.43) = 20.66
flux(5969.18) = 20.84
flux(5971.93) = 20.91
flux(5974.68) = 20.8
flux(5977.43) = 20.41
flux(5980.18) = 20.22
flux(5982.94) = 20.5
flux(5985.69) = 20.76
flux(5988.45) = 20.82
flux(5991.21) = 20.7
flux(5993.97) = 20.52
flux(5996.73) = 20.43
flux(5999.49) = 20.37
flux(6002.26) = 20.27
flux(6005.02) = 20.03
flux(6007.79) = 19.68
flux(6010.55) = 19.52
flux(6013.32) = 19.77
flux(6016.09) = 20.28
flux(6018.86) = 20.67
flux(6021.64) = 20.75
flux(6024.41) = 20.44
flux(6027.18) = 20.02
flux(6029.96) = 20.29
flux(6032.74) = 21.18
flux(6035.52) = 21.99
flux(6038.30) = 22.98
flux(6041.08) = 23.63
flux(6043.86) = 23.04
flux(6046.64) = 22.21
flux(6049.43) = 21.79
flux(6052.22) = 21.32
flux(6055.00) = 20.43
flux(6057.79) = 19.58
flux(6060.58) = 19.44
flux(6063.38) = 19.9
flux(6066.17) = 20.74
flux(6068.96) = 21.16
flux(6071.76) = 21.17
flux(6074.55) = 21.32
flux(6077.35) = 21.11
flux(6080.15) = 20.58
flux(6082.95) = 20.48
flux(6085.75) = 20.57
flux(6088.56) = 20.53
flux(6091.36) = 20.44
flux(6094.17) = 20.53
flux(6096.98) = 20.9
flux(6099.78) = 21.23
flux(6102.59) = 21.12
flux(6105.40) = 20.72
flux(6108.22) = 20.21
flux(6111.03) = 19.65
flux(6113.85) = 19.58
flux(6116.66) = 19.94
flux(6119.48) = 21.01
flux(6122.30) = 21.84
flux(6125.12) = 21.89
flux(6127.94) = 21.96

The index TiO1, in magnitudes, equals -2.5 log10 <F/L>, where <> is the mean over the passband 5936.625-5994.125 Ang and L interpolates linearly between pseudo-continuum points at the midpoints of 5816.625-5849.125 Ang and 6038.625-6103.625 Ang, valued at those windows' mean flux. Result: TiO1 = 0.04 mag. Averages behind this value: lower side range 21.9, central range 20.7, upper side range 21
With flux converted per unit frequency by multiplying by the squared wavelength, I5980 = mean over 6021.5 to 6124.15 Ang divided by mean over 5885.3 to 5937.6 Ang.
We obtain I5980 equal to 1.1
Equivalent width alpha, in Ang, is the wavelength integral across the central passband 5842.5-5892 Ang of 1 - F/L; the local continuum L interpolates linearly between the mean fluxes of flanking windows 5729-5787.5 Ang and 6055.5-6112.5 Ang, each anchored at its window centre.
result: 1.82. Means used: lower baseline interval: 20.8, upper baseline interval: 20.6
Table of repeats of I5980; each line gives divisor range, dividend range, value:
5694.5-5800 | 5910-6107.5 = 1.08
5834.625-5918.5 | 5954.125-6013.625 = 1.07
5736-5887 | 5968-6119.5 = 1.06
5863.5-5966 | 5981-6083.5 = 1.09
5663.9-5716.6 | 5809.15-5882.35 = 1.08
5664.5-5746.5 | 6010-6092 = 1.12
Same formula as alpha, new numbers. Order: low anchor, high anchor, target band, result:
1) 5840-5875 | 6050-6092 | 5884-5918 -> 4.0 Ang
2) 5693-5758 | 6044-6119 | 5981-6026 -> 0.9 Ang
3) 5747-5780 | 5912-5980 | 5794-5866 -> -3.4 Ang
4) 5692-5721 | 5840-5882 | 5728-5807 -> -0.8 Ang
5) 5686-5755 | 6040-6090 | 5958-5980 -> 0.4 Ang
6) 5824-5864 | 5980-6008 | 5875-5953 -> 4.9 Ang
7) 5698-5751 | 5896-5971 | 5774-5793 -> -0.1 Ang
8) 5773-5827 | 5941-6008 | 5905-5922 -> 0.3 Ang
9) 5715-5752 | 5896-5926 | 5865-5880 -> -0.3 Ang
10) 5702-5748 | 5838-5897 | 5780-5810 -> -1.6 Ang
